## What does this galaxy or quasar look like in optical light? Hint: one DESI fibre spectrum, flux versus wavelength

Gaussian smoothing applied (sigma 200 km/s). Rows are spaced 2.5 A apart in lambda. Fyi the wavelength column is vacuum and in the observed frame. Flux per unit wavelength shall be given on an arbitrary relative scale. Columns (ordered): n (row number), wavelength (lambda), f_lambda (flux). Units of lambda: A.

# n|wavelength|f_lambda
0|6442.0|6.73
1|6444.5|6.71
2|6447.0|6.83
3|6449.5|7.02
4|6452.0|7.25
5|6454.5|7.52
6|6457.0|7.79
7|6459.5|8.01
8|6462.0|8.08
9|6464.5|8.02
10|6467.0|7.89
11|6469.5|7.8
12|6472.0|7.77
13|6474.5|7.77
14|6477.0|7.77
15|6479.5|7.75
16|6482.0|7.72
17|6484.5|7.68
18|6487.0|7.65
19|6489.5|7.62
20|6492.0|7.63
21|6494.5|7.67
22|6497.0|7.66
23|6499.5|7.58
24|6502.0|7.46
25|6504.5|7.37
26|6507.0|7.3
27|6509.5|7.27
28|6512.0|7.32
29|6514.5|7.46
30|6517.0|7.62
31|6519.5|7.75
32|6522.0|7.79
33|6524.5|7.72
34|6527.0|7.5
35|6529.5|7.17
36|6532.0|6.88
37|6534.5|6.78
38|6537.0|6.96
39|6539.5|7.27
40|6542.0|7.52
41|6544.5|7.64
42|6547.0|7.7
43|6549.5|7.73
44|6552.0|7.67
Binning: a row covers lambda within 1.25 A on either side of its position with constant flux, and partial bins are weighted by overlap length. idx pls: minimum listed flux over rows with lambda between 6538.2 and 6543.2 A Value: 7.27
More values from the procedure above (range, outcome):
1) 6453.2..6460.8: 7.52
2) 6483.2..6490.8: 7.62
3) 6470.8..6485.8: 7.68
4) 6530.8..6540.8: 6.78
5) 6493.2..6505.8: 7.37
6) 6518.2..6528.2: 7.5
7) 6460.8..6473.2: 7.77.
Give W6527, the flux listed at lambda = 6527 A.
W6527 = 7.5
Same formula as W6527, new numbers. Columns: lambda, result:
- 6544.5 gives 7.64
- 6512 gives 7.32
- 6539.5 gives 7.27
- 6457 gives 7.79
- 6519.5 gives 7.75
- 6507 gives 7.3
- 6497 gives 7.66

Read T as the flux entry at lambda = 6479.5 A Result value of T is 7.75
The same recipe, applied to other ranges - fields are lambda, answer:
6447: 6.83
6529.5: 7.17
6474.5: 7.77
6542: 7.52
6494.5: 7.67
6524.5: 7.72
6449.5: 7.02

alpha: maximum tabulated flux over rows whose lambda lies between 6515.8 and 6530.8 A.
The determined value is 7.79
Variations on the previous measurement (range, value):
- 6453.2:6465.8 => 8.08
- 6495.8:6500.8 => 7.66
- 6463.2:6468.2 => 8.02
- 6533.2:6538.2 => 6.96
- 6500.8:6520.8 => 7.75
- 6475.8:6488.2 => 7.77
